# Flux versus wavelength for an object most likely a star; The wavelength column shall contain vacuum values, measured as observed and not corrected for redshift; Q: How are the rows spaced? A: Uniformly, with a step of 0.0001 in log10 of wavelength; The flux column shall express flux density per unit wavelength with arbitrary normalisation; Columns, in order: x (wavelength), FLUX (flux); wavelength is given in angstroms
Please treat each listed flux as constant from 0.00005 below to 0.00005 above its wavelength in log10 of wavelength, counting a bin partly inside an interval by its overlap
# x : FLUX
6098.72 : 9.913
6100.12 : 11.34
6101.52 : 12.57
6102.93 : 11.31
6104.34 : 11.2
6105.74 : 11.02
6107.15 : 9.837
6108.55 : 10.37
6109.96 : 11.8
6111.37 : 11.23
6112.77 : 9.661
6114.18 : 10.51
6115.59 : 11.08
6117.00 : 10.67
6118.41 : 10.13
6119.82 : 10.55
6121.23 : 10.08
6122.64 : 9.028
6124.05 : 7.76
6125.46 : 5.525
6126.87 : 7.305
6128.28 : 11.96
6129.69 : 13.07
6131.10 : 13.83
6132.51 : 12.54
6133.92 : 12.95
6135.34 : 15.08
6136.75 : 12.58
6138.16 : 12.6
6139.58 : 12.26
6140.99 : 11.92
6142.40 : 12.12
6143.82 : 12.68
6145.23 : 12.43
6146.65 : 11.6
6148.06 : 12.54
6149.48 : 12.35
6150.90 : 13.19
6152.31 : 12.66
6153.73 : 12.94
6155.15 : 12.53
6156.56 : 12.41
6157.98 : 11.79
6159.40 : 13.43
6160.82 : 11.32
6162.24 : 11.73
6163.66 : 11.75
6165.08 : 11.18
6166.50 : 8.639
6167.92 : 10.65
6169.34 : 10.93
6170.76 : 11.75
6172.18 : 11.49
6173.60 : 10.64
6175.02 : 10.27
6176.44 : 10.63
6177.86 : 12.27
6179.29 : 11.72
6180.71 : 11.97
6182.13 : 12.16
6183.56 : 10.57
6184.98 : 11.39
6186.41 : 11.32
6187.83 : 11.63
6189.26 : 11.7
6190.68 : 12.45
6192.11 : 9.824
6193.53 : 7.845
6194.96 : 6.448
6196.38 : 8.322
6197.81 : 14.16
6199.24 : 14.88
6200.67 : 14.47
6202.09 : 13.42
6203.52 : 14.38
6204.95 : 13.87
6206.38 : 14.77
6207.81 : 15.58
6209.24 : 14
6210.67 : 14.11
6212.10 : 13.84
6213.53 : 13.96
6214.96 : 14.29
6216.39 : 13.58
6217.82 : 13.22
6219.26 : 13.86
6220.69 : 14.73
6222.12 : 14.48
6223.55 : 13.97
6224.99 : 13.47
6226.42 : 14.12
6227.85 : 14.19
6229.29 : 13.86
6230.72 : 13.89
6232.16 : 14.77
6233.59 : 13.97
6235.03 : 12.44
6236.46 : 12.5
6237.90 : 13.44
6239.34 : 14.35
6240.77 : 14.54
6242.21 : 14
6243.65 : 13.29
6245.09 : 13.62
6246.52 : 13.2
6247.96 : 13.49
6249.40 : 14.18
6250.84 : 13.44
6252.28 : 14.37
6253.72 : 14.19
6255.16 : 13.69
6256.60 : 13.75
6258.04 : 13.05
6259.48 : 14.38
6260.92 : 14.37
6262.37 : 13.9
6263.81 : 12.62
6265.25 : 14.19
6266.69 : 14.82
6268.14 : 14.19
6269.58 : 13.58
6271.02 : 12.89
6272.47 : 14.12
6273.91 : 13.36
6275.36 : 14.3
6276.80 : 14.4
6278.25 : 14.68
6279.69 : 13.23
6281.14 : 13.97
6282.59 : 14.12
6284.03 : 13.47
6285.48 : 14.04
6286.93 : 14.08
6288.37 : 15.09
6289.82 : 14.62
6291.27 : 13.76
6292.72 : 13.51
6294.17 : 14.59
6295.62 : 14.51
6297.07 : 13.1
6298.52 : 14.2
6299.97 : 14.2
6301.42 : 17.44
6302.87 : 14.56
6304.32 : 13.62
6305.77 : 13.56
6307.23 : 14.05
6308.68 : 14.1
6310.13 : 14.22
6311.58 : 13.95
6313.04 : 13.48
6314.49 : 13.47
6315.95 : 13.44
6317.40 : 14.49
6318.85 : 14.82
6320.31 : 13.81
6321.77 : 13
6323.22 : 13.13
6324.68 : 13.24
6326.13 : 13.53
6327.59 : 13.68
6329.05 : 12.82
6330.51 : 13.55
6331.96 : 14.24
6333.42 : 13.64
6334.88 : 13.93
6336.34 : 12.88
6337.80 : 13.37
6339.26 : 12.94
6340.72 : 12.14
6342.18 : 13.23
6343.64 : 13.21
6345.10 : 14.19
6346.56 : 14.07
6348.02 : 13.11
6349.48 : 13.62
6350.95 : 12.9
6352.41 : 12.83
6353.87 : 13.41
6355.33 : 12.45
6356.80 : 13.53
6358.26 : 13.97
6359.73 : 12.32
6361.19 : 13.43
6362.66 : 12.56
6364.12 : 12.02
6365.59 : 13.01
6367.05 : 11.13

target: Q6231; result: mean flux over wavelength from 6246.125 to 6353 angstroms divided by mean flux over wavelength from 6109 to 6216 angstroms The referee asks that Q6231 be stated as 1.2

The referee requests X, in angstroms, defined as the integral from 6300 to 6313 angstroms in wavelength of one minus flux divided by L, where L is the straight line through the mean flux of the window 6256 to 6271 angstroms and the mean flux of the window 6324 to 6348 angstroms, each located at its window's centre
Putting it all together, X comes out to -0.8 angstroms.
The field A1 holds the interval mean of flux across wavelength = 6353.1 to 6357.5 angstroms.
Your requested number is 13.1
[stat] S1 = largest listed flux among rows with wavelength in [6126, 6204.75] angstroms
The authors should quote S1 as 15.08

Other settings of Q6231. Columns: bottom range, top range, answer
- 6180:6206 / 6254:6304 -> 1.20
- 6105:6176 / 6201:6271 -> 1.22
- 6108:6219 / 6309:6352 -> 1.14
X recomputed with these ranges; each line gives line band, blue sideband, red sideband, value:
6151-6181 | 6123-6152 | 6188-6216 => 1.54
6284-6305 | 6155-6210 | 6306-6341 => -1.78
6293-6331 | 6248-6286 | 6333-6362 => -1.15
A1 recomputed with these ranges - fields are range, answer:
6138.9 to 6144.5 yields 12.2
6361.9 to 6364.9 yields 12.3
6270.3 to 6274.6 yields 13.5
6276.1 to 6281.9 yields 14.1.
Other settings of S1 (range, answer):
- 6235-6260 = 14.54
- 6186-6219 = 15.58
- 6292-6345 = 17.44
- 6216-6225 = 14.73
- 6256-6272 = 14.82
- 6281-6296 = 15.09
